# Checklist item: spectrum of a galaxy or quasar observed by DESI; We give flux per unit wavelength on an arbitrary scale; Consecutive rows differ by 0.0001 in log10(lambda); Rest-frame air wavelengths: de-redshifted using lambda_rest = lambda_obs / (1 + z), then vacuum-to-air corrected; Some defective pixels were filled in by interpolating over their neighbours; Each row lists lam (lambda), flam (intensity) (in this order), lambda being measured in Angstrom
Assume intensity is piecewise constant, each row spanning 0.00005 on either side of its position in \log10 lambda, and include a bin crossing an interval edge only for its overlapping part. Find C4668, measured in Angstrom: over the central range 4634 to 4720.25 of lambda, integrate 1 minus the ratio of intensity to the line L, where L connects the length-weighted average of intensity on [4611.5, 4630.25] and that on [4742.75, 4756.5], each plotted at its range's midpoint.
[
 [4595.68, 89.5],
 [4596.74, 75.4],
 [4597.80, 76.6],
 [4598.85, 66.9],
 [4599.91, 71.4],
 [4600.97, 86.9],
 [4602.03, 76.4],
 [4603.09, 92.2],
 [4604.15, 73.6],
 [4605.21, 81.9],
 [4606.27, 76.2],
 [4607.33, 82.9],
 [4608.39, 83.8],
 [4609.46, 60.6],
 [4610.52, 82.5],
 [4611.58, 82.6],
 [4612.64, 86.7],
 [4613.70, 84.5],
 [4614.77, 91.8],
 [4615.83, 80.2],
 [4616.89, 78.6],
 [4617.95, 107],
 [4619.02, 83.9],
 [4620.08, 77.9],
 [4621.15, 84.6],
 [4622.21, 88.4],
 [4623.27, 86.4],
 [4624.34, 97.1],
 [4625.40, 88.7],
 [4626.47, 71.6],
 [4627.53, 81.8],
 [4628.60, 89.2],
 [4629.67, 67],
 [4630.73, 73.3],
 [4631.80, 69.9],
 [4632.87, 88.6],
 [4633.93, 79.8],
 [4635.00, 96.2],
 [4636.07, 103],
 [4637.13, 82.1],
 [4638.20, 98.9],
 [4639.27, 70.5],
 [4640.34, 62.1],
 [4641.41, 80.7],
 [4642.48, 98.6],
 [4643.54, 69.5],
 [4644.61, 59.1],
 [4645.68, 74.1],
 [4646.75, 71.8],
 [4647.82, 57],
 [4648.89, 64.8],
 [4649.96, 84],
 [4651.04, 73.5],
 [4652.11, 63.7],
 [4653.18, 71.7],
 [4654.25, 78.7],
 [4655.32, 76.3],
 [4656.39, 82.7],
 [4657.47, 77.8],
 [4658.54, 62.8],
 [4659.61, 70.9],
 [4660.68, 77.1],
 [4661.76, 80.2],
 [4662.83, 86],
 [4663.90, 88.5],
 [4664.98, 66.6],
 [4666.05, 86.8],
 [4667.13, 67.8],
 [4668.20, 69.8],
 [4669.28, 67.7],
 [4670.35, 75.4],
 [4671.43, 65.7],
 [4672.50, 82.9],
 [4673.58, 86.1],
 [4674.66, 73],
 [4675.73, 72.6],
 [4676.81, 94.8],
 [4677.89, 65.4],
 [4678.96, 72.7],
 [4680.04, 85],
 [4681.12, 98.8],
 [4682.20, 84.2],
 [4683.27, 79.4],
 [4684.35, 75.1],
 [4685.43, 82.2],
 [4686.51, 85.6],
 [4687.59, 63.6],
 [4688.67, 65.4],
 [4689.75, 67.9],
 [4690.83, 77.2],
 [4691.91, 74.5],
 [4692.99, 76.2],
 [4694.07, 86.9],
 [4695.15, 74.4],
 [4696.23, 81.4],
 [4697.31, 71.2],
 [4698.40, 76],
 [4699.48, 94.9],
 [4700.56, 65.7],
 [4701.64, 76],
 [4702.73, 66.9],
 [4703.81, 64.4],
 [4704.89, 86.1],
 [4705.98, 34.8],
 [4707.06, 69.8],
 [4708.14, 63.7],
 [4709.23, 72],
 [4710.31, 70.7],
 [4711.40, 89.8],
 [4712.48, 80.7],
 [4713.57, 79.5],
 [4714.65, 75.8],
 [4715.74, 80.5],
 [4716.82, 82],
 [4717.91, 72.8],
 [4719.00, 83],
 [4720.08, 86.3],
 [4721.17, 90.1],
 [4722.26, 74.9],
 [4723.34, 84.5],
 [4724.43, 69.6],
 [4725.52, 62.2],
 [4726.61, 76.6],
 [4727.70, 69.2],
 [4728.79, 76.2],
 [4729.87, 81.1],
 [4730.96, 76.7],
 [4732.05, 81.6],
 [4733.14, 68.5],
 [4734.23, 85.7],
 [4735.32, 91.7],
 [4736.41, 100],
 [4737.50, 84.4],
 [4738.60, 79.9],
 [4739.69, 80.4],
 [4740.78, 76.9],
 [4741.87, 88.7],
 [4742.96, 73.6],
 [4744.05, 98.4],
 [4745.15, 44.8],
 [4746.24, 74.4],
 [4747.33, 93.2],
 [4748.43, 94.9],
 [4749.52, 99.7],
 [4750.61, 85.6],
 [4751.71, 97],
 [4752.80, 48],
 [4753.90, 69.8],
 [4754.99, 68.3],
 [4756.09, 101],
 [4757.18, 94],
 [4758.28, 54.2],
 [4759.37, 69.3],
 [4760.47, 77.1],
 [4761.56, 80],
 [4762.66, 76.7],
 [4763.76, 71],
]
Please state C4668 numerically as 6.9 Angstrom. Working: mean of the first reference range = 84.9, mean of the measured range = 76.3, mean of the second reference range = 80.6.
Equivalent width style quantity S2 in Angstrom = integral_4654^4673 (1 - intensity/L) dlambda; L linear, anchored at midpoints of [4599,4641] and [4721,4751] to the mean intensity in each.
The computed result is 1.4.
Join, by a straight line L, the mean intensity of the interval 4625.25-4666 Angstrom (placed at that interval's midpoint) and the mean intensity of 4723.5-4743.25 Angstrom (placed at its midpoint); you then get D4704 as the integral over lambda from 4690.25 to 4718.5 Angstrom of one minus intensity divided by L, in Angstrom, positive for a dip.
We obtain 1.38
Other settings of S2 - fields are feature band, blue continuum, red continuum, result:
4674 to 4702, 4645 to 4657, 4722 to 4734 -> -1.6 Angstrom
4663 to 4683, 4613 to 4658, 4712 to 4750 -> 0.5 Angstrom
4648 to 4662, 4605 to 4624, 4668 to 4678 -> 0.8 Angstrom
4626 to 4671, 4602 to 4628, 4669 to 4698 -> 2.2 Angstrom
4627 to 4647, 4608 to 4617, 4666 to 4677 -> -0.2 Angstrom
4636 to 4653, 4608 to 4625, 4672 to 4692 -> 1.5 Angstrom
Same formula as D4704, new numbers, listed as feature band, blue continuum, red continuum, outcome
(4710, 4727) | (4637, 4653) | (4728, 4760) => 0.0 Angstrom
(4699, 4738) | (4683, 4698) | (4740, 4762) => 0.3 Angstrom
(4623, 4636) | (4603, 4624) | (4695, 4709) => -0.3 Angstrom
